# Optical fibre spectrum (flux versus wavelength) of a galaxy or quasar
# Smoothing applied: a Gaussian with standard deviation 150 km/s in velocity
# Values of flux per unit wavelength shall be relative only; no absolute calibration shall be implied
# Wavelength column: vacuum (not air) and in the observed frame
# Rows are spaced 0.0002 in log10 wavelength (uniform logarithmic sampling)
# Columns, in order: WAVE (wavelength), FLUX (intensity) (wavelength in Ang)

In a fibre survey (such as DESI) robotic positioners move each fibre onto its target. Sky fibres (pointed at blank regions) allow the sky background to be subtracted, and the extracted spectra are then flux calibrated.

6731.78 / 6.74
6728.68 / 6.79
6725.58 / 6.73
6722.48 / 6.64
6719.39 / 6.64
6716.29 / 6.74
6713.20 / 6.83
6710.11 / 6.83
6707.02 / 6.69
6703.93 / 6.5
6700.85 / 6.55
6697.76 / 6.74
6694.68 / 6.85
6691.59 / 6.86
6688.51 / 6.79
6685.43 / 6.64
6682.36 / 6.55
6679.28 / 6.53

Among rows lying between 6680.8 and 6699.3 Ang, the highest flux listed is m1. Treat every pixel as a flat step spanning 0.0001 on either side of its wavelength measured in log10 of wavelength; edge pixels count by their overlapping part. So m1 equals 6.86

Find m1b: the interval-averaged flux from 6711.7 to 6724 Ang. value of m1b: 6.71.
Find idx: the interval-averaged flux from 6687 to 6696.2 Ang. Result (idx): 6.83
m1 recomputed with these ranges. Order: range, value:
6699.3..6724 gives 6.83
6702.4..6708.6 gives 6.69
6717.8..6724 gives 6.64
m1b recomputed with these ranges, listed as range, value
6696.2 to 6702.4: 6.65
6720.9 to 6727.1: 6.69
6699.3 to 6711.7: 6.64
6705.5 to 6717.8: 6.77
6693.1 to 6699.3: 6.79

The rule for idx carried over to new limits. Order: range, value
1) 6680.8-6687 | 6.6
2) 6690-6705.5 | 6.7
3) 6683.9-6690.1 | 6.72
